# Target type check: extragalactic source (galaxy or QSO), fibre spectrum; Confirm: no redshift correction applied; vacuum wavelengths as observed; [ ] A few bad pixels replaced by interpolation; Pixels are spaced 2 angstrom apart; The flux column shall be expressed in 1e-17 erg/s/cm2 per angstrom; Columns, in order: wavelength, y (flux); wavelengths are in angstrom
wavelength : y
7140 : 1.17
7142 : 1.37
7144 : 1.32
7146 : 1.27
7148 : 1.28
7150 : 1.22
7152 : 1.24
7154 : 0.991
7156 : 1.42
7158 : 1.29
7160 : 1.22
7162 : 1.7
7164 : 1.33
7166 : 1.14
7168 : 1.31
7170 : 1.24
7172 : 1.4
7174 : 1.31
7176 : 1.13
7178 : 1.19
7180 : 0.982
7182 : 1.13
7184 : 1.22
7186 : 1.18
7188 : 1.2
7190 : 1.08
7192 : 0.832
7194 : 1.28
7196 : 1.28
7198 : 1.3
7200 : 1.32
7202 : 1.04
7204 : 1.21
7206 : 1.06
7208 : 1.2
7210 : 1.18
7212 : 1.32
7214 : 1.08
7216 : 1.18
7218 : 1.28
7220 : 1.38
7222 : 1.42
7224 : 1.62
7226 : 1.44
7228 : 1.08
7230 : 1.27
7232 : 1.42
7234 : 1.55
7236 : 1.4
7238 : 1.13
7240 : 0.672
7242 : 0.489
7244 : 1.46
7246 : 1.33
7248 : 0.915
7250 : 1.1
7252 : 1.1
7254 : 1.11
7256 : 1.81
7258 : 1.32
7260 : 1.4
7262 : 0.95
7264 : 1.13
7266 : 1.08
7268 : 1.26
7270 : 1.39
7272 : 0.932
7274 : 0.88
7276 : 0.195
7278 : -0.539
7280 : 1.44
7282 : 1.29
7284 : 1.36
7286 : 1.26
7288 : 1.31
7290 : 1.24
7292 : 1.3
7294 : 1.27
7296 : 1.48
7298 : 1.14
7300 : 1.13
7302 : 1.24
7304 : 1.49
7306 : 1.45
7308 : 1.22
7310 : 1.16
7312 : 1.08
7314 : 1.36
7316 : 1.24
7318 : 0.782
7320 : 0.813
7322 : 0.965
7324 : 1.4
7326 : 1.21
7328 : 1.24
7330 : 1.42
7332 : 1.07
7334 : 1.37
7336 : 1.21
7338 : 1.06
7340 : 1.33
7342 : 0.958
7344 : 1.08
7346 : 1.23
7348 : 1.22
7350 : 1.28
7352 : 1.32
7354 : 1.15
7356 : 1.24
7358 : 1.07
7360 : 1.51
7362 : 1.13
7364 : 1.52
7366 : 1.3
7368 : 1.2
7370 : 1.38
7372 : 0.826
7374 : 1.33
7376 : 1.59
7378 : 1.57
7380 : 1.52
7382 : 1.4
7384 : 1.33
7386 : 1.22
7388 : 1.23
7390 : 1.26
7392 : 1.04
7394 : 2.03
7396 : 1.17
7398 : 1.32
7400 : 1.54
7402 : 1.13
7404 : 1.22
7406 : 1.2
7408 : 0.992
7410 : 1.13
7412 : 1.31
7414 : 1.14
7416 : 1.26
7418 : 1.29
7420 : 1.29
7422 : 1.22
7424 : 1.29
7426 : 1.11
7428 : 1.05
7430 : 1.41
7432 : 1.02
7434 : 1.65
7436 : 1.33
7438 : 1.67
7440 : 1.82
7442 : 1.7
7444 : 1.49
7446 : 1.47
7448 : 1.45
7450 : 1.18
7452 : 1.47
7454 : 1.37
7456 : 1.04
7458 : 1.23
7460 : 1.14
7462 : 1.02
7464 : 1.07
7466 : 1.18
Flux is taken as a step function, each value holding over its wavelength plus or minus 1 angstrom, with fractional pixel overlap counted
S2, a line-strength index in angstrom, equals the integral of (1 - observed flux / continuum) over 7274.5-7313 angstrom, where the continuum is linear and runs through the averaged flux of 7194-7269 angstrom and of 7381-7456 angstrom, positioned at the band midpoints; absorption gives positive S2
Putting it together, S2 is 3.98 angstrom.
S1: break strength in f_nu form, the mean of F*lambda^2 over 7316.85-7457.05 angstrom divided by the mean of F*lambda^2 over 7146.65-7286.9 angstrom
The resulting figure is 1.13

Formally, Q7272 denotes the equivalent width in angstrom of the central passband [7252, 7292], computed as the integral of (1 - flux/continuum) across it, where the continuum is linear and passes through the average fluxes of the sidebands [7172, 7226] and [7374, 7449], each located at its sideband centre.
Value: 5.1 angstrom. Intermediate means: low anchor 1.22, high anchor 1.35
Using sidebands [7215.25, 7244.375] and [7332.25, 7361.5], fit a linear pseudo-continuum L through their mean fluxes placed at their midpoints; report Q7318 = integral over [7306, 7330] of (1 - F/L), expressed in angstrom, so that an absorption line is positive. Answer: 1.2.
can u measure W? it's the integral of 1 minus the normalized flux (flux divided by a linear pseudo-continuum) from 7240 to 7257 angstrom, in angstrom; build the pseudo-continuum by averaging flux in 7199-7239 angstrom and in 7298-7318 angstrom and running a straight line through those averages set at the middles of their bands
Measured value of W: 1.7 angstrom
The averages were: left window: 1.28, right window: 1.23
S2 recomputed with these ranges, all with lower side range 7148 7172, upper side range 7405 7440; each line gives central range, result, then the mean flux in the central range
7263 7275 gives 1.58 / 1.11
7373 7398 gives -2.22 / 1.39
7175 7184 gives 1.16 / 1.12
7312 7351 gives 3.34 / 1.17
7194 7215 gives 1.33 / 1.2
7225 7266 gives 2.60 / 1.2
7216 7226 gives -0.92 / 1.4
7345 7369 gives 0.23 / 1.26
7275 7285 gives 4.15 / 0.749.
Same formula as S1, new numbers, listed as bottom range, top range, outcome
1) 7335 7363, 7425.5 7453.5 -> 1.21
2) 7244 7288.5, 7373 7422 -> 1.24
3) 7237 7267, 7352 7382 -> 1.20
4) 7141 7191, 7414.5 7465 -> 1.14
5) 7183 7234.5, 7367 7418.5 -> 1.09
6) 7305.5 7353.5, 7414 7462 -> 1.16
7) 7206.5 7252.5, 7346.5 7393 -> 1.10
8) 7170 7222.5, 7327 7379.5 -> 1.10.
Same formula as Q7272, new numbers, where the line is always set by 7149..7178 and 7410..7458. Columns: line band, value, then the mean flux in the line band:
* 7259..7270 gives 1.0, 1.18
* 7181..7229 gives 2.5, 1.22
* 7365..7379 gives 0.1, 1.31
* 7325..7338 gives 0.8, 1.24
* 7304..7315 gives 0.3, 1.28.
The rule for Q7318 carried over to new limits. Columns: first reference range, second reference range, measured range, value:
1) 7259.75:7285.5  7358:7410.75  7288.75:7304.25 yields -3.4 angstrom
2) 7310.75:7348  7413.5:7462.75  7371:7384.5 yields -1.5 angstrom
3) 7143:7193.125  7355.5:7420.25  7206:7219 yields 0.5 angstrom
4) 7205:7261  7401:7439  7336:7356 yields 1.0 angstrom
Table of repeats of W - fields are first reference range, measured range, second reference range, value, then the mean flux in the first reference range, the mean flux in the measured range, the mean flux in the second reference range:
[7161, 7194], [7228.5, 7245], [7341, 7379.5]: 0.77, 1.21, 1.17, 1.26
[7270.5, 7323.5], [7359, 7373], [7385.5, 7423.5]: -0.72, 1.1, 1.27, 1.26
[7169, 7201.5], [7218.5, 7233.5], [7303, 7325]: -2.43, 1.19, 1.38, 1.18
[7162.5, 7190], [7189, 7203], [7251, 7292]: 0.36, 1.22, 1.16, 1.1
